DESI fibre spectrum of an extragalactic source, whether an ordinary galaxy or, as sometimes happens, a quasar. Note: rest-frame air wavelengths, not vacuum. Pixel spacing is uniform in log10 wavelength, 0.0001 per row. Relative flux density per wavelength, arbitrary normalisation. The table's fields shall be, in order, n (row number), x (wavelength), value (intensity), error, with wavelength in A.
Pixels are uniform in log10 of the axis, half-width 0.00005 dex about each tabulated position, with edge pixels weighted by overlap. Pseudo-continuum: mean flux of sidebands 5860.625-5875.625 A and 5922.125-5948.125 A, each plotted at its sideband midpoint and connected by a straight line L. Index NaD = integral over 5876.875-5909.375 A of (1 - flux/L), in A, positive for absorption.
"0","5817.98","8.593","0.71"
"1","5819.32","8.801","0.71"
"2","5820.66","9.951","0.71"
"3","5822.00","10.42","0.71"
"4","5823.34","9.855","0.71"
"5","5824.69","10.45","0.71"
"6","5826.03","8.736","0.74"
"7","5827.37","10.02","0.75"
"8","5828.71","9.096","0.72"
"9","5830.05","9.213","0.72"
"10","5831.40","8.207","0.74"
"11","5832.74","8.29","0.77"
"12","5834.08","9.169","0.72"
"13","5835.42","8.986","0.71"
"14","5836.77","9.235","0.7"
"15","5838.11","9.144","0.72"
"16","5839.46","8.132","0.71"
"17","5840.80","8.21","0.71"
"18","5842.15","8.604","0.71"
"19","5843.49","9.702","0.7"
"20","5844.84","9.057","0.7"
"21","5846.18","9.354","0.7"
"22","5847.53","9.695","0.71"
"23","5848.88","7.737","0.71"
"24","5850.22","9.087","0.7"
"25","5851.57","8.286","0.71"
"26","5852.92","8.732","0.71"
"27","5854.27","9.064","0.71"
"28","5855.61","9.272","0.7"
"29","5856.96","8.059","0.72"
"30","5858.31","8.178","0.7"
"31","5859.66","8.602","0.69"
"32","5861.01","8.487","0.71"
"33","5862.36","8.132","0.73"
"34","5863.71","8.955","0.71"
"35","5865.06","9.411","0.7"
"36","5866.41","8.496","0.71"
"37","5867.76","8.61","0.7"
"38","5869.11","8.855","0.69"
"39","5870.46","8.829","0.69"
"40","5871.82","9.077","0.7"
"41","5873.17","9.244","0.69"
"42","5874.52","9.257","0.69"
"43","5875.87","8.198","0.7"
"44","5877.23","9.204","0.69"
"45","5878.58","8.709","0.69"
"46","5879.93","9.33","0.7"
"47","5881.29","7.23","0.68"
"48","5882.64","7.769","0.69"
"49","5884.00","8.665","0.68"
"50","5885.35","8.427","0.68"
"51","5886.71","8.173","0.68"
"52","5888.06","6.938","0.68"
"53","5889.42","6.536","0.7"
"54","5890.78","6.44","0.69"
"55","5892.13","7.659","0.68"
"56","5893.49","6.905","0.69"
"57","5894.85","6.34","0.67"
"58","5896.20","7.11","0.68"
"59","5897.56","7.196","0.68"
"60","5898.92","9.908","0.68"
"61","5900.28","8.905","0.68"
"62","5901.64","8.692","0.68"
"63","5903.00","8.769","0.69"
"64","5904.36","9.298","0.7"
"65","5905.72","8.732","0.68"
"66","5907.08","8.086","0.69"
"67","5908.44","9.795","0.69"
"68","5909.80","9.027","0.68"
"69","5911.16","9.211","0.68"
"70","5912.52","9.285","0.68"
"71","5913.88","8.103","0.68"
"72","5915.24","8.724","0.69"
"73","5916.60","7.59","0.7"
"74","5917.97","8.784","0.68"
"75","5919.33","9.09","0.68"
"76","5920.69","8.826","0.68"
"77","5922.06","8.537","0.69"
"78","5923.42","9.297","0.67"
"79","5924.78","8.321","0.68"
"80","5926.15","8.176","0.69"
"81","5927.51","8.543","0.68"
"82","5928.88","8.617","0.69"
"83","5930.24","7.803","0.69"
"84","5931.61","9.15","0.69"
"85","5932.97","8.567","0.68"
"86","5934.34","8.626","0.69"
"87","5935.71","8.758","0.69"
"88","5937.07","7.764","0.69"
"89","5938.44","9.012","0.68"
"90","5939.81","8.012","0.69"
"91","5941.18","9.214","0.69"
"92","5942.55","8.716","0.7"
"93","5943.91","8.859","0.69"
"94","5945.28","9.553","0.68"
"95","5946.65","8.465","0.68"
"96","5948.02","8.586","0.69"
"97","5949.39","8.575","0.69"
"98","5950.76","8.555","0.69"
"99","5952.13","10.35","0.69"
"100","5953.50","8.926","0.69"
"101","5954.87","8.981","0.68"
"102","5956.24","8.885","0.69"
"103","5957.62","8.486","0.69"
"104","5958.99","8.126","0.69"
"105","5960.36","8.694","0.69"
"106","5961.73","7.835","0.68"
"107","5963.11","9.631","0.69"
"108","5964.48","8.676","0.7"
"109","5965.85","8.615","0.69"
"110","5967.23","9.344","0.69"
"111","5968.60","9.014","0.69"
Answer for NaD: 2.4 A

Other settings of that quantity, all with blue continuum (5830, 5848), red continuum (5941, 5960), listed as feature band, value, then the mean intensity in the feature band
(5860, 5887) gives 0.7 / 8.66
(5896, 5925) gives 0.5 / 8.73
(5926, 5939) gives 0.5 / 8.51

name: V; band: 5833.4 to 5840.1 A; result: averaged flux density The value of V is 8.93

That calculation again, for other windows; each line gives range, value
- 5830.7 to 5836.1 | 8.66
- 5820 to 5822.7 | 10.2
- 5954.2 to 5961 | 8.63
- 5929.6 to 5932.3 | 8.49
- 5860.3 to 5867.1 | 8.7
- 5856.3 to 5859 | 8.11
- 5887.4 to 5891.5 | 6.65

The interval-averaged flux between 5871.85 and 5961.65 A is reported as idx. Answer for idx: 8.5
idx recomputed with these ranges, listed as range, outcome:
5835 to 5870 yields 8.77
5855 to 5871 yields 8.65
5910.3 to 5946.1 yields 8.66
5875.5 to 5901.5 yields 7.89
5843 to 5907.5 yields 8.44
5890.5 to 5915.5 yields 8.35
